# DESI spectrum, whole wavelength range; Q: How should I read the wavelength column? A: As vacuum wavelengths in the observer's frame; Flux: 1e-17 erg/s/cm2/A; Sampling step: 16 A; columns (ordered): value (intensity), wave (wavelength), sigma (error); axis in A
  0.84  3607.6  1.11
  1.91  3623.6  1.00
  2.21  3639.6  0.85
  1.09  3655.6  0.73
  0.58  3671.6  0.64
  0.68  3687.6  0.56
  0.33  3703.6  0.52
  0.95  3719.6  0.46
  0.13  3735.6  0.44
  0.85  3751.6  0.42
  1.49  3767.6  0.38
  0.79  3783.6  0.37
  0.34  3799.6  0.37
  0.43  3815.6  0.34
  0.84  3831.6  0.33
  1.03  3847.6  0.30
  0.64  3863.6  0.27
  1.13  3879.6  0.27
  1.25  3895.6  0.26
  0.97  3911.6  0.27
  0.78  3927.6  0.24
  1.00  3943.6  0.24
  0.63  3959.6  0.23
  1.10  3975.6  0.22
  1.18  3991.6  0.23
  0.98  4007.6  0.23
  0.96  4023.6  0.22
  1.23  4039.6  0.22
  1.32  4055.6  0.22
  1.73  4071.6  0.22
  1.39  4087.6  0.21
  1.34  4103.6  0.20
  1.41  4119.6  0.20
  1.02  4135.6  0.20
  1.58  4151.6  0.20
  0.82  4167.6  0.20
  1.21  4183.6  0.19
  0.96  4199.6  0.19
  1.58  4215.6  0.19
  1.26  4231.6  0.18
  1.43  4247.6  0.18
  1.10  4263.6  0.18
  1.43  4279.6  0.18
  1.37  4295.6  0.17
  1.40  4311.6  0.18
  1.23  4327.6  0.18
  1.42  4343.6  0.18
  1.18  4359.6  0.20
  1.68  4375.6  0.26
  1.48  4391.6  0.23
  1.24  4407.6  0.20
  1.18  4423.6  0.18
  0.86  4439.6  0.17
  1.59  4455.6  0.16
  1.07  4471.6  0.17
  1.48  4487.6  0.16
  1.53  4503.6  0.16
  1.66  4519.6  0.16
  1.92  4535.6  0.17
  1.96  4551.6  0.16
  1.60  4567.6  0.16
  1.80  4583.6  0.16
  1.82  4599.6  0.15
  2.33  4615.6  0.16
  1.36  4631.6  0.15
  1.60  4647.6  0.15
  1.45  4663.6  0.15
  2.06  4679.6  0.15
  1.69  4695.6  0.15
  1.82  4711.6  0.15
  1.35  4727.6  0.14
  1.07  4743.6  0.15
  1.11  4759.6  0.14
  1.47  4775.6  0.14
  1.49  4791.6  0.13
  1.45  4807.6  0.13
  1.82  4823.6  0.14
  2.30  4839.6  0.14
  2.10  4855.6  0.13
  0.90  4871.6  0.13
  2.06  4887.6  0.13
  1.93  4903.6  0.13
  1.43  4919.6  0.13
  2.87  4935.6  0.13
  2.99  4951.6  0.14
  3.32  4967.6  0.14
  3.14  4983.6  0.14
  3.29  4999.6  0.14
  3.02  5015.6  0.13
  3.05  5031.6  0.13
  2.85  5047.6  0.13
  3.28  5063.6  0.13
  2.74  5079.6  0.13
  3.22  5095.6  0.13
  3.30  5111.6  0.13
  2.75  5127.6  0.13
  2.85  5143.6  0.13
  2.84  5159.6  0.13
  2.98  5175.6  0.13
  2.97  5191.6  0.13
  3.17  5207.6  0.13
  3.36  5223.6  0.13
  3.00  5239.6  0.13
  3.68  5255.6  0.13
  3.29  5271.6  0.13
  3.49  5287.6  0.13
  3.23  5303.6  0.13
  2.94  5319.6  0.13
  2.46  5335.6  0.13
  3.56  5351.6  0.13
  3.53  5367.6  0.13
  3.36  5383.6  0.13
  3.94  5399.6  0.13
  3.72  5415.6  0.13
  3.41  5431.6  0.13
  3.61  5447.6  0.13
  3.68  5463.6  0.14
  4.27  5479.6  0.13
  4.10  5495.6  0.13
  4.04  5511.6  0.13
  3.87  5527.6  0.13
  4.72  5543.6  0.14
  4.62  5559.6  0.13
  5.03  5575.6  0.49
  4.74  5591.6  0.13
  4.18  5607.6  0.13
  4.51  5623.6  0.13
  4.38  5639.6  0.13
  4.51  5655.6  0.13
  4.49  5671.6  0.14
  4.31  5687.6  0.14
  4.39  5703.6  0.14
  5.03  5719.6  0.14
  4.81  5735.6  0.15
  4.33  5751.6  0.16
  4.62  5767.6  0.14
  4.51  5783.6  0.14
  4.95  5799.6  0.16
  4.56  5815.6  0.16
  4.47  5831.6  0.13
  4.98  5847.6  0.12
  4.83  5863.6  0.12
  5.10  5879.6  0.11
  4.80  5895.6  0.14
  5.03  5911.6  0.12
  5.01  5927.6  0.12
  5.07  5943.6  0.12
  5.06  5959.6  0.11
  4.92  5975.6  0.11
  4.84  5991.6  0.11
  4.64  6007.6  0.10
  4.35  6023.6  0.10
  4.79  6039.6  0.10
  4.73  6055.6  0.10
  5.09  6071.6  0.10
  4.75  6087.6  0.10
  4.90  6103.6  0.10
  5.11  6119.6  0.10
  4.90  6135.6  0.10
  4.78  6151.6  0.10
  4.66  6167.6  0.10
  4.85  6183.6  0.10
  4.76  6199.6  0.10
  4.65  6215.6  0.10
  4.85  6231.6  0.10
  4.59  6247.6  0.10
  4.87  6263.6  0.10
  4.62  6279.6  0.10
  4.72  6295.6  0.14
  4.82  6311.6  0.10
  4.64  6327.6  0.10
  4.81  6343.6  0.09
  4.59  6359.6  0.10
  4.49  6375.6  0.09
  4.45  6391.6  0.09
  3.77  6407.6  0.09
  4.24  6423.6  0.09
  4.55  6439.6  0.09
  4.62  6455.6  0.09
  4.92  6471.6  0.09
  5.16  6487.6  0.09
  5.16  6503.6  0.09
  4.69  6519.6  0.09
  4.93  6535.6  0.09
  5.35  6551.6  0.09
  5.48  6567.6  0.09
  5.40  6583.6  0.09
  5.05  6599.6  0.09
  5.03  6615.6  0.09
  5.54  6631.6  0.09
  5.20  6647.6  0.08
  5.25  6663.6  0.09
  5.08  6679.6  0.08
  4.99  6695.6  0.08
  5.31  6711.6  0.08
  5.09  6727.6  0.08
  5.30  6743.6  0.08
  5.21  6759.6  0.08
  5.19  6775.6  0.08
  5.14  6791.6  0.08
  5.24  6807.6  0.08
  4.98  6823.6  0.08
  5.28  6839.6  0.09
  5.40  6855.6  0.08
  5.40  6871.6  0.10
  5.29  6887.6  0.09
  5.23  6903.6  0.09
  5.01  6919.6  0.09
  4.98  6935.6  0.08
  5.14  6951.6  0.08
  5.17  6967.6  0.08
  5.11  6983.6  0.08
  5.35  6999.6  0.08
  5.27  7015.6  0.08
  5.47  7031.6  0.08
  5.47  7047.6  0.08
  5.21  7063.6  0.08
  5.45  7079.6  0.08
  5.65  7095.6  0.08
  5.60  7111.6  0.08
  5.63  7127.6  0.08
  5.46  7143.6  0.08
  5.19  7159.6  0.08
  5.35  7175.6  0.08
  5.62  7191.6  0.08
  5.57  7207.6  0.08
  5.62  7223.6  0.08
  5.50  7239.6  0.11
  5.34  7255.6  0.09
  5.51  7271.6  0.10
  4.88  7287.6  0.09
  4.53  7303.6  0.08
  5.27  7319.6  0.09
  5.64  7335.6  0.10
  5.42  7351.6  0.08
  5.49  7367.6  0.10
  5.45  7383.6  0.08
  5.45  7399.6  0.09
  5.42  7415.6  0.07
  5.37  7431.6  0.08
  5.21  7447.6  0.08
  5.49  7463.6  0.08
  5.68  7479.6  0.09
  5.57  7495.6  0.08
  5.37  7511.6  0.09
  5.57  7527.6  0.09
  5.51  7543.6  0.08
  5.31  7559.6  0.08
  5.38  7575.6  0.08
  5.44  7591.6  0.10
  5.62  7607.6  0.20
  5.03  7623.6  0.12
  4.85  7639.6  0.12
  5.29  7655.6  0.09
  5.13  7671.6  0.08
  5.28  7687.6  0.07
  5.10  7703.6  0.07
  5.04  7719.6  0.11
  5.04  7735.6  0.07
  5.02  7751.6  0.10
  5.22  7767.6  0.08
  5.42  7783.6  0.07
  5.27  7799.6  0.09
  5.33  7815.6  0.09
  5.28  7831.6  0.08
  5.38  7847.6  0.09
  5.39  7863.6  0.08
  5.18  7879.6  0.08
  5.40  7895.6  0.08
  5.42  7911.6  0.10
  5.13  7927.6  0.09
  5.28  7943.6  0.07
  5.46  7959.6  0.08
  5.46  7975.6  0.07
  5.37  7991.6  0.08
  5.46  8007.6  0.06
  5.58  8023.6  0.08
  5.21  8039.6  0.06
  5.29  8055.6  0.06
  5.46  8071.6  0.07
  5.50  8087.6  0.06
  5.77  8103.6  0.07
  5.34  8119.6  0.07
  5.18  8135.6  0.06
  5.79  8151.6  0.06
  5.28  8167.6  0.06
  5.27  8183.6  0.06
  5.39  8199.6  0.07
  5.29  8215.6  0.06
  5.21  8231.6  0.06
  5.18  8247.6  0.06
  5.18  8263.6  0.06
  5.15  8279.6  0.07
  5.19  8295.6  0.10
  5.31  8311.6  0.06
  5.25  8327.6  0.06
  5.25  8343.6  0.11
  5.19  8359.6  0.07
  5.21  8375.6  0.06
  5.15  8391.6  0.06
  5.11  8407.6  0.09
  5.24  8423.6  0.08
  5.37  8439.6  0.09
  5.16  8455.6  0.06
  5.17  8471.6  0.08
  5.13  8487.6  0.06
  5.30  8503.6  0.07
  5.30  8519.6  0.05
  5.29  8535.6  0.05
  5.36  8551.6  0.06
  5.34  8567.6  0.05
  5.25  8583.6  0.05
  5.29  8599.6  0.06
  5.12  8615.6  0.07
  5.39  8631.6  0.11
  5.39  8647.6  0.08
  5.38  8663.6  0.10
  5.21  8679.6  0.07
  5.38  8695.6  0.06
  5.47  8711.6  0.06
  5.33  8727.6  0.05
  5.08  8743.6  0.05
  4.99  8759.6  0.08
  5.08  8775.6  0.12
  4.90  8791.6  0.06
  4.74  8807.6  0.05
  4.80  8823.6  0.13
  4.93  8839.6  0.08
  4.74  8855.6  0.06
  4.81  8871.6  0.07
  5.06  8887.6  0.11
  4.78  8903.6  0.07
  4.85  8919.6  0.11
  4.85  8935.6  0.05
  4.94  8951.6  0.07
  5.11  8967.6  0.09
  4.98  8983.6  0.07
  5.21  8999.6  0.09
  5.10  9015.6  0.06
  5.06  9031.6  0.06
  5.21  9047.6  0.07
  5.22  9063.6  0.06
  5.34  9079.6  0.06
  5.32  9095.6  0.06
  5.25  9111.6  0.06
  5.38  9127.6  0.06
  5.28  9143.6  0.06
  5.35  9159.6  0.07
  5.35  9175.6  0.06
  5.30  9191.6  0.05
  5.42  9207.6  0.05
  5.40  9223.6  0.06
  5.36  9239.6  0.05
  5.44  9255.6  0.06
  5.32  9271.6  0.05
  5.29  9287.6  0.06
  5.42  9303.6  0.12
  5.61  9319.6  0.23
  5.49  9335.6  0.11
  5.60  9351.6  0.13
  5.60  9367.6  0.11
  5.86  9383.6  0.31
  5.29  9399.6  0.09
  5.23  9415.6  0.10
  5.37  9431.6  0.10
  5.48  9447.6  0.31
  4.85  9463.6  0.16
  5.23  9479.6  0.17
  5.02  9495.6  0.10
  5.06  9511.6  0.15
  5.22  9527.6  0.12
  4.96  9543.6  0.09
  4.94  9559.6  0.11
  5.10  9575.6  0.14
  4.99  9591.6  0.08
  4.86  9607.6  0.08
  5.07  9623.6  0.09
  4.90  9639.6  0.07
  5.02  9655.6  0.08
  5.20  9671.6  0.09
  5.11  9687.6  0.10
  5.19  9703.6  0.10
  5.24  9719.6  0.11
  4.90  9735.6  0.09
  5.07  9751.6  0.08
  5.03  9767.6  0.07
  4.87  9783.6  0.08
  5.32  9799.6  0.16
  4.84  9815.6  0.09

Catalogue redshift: 0.24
